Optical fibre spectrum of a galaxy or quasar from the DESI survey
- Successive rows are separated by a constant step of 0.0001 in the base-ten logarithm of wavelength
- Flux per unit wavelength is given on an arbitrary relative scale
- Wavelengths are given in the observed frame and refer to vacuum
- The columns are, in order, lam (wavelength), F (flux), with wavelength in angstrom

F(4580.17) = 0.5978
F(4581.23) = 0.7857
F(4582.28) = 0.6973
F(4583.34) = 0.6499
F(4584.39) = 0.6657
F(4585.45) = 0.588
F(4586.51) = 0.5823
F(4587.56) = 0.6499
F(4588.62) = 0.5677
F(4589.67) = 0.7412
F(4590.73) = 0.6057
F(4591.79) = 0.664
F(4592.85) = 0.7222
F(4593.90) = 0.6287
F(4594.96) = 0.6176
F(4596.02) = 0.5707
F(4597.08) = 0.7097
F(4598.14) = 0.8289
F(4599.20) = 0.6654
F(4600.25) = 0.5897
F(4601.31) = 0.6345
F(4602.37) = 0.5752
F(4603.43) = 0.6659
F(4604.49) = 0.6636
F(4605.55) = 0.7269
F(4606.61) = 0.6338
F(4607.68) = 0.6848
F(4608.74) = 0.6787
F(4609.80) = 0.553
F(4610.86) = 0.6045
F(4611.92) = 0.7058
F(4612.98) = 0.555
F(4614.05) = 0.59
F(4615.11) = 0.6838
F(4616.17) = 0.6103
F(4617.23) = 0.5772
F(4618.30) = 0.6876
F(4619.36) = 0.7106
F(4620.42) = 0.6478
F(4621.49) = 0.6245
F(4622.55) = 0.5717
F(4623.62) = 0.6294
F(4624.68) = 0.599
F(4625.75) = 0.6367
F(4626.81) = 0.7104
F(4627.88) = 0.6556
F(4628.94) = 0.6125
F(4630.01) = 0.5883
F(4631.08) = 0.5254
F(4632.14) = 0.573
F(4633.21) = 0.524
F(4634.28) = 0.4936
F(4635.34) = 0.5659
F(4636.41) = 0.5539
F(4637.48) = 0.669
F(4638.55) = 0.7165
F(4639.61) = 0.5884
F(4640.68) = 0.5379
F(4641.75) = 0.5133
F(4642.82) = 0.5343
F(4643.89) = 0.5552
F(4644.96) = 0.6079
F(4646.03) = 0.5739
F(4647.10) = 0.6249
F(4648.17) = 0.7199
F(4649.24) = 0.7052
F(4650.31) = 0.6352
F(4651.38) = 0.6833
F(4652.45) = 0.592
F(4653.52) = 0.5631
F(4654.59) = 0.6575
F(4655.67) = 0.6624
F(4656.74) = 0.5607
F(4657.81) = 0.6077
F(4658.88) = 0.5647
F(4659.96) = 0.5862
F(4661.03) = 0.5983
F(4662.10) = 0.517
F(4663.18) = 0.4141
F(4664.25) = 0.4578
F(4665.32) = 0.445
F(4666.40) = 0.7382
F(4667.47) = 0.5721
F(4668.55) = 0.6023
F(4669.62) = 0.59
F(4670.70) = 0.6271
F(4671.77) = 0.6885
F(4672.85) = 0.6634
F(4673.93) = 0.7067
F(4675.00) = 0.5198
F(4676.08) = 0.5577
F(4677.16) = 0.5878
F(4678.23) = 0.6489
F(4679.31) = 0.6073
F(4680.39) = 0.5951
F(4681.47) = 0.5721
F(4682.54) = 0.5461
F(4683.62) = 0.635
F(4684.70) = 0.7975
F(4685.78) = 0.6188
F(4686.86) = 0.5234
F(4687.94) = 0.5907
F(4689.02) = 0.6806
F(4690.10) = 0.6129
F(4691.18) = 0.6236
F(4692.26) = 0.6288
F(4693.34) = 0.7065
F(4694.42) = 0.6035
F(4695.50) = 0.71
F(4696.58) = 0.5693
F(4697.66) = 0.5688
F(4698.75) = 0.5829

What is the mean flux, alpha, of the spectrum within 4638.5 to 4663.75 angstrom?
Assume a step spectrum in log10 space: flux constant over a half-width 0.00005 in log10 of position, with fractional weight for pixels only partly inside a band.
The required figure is 0.594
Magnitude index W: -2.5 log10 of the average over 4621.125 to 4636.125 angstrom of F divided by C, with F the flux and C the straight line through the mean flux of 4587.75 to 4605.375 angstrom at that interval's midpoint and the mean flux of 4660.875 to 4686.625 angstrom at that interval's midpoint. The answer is 0.067 mag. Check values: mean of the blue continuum 0.655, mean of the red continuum 0.595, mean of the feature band 0.593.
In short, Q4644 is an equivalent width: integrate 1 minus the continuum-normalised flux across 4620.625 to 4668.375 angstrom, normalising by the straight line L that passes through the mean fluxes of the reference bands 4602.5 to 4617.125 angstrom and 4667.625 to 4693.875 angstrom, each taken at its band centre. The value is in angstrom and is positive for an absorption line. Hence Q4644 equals 2.8 angstrom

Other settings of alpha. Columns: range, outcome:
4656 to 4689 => 0.593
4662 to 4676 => 0.581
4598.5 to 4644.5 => 0.615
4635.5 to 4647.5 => 0.587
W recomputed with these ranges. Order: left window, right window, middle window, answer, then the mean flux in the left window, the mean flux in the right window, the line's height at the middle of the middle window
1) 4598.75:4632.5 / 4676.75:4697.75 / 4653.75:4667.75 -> 0.11 mag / 0.631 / 0.623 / 0.626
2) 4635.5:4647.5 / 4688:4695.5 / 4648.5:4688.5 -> 0.03 mag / 0.587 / 0.644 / 0.618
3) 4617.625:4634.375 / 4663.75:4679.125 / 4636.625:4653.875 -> -0.01 mag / 0.614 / 0.601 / 0.609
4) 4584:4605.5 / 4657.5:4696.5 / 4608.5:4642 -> 0.04 mag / 0.649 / 0.604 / 0.632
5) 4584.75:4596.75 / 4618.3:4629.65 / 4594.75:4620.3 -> -0.02 mag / 0.632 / 0.641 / 0.637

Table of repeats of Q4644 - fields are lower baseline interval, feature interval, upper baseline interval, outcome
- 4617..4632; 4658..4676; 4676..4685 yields 1.1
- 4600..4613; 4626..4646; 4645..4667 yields 0.9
